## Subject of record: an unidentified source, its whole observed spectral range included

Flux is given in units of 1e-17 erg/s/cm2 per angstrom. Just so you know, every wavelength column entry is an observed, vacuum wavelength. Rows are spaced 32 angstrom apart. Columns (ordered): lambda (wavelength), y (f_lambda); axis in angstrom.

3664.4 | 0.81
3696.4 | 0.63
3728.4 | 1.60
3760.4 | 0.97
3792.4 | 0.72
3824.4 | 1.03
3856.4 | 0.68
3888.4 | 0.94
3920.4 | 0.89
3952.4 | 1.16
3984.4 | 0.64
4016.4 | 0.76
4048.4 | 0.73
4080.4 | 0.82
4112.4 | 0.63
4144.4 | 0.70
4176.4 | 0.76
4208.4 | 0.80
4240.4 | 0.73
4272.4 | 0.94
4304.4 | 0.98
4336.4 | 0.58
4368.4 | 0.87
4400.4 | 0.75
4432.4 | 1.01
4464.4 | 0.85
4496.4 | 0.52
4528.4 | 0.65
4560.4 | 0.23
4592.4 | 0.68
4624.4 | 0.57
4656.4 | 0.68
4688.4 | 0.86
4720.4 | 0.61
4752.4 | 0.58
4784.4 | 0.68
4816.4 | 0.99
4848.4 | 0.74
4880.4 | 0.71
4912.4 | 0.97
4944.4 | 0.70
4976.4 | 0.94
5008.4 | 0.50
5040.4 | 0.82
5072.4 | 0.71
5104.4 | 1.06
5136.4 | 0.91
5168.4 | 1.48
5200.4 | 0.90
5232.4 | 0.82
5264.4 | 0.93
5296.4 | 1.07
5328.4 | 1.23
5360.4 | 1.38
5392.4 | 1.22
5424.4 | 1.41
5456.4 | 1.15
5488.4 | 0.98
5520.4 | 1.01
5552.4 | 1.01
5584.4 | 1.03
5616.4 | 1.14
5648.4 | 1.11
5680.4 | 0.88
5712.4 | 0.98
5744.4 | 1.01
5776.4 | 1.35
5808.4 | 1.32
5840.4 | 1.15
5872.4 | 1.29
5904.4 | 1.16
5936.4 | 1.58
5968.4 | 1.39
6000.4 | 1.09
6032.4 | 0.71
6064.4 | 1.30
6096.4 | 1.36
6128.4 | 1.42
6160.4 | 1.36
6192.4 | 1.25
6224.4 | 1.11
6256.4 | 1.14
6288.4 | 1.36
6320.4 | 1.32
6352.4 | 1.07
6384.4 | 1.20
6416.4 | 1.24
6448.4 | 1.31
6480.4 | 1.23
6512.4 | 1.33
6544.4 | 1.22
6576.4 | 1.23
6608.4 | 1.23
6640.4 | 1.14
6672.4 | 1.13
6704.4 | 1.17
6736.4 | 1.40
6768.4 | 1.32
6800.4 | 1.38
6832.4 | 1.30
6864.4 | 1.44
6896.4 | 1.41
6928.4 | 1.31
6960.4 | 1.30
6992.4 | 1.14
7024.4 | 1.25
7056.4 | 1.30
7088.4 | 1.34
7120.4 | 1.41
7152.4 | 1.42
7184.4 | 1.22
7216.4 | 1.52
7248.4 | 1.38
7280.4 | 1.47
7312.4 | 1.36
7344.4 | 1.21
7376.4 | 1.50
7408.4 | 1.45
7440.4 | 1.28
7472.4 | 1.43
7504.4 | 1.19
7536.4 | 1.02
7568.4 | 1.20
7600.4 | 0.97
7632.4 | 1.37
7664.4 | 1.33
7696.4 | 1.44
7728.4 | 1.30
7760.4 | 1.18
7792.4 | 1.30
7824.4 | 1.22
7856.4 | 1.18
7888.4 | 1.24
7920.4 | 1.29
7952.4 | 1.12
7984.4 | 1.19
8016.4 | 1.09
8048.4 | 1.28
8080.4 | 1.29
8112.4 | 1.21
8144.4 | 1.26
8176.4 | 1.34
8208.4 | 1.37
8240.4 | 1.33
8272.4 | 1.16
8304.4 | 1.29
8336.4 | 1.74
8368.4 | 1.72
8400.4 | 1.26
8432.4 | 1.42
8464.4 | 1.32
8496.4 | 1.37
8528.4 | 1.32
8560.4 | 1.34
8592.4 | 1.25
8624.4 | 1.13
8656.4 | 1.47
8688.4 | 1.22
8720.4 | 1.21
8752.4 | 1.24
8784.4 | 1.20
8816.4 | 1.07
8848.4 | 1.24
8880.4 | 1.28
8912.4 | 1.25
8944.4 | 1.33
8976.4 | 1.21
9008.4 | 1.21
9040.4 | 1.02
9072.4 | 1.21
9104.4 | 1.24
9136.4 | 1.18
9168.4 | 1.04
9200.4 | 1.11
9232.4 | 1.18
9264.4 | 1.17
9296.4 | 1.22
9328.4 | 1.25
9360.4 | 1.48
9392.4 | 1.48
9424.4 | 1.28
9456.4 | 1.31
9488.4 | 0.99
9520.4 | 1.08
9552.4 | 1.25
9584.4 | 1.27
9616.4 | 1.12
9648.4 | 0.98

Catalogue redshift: 0.272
